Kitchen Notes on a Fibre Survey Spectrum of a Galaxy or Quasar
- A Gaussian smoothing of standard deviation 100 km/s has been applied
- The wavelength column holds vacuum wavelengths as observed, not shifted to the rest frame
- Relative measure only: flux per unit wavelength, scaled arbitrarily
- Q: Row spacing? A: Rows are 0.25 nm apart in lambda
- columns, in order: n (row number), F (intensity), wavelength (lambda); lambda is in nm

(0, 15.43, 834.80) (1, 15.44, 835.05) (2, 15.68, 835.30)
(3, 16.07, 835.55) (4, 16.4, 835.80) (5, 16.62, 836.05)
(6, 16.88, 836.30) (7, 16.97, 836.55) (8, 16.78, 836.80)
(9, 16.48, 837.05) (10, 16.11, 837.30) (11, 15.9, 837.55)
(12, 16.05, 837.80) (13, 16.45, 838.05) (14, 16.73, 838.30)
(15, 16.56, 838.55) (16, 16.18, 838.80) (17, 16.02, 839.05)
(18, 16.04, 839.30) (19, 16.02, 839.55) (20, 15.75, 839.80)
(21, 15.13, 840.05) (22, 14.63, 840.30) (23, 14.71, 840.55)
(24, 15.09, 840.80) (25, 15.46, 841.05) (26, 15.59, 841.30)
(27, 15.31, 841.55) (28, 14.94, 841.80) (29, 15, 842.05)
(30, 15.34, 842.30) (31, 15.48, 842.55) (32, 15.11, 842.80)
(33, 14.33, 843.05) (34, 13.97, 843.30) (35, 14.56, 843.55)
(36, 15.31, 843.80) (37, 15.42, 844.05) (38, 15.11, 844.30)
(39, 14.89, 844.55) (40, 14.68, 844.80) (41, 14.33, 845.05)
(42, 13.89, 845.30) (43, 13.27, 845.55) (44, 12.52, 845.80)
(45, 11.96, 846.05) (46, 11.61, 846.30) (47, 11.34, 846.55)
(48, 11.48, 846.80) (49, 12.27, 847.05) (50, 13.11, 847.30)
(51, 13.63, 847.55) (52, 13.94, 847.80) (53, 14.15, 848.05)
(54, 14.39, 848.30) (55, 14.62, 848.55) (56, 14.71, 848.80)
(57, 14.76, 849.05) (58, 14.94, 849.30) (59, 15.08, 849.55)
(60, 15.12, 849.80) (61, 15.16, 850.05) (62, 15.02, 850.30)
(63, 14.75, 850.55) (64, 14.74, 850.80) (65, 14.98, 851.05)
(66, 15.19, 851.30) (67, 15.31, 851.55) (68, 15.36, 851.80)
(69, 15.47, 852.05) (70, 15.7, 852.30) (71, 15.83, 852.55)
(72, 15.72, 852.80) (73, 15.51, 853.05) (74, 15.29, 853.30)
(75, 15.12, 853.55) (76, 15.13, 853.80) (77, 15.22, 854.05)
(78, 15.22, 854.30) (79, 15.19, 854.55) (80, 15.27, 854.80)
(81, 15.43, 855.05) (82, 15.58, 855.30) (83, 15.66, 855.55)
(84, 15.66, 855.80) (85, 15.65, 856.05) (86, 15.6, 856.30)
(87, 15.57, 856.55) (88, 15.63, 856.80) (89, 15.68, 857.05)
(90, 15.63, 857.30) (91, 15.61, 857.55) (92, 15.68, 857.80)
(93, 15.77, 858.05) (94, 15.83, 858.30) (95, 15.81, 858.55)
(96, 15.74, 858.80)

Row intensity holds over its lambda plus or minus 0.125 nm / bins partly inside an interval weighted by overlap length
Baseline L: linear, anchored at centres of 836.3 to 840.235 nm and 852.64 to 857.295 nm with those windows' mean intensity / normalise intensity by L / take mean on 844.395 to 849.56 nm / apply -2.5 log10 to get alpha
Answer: 0.17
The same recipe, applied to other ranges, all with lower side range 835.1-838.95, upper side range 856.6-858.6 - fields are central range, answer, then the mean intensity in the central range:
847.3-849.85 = 0.11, 14.4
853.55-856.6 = 0.03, 15.4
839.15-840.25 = 0.04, 15.7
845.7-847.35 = 0.32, 12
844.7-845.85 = 0.17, 13.8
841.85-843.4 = 0.09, 14.9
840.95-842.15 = 0.07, 15.3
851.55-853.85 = 0.03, 15.5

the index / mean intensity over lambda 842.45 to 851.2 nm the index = 14.1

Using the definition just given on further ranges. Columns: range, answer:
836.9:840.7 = 15.9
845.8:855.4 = 14.5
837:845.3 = 15.4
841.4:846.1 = 14.5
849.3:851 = 15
